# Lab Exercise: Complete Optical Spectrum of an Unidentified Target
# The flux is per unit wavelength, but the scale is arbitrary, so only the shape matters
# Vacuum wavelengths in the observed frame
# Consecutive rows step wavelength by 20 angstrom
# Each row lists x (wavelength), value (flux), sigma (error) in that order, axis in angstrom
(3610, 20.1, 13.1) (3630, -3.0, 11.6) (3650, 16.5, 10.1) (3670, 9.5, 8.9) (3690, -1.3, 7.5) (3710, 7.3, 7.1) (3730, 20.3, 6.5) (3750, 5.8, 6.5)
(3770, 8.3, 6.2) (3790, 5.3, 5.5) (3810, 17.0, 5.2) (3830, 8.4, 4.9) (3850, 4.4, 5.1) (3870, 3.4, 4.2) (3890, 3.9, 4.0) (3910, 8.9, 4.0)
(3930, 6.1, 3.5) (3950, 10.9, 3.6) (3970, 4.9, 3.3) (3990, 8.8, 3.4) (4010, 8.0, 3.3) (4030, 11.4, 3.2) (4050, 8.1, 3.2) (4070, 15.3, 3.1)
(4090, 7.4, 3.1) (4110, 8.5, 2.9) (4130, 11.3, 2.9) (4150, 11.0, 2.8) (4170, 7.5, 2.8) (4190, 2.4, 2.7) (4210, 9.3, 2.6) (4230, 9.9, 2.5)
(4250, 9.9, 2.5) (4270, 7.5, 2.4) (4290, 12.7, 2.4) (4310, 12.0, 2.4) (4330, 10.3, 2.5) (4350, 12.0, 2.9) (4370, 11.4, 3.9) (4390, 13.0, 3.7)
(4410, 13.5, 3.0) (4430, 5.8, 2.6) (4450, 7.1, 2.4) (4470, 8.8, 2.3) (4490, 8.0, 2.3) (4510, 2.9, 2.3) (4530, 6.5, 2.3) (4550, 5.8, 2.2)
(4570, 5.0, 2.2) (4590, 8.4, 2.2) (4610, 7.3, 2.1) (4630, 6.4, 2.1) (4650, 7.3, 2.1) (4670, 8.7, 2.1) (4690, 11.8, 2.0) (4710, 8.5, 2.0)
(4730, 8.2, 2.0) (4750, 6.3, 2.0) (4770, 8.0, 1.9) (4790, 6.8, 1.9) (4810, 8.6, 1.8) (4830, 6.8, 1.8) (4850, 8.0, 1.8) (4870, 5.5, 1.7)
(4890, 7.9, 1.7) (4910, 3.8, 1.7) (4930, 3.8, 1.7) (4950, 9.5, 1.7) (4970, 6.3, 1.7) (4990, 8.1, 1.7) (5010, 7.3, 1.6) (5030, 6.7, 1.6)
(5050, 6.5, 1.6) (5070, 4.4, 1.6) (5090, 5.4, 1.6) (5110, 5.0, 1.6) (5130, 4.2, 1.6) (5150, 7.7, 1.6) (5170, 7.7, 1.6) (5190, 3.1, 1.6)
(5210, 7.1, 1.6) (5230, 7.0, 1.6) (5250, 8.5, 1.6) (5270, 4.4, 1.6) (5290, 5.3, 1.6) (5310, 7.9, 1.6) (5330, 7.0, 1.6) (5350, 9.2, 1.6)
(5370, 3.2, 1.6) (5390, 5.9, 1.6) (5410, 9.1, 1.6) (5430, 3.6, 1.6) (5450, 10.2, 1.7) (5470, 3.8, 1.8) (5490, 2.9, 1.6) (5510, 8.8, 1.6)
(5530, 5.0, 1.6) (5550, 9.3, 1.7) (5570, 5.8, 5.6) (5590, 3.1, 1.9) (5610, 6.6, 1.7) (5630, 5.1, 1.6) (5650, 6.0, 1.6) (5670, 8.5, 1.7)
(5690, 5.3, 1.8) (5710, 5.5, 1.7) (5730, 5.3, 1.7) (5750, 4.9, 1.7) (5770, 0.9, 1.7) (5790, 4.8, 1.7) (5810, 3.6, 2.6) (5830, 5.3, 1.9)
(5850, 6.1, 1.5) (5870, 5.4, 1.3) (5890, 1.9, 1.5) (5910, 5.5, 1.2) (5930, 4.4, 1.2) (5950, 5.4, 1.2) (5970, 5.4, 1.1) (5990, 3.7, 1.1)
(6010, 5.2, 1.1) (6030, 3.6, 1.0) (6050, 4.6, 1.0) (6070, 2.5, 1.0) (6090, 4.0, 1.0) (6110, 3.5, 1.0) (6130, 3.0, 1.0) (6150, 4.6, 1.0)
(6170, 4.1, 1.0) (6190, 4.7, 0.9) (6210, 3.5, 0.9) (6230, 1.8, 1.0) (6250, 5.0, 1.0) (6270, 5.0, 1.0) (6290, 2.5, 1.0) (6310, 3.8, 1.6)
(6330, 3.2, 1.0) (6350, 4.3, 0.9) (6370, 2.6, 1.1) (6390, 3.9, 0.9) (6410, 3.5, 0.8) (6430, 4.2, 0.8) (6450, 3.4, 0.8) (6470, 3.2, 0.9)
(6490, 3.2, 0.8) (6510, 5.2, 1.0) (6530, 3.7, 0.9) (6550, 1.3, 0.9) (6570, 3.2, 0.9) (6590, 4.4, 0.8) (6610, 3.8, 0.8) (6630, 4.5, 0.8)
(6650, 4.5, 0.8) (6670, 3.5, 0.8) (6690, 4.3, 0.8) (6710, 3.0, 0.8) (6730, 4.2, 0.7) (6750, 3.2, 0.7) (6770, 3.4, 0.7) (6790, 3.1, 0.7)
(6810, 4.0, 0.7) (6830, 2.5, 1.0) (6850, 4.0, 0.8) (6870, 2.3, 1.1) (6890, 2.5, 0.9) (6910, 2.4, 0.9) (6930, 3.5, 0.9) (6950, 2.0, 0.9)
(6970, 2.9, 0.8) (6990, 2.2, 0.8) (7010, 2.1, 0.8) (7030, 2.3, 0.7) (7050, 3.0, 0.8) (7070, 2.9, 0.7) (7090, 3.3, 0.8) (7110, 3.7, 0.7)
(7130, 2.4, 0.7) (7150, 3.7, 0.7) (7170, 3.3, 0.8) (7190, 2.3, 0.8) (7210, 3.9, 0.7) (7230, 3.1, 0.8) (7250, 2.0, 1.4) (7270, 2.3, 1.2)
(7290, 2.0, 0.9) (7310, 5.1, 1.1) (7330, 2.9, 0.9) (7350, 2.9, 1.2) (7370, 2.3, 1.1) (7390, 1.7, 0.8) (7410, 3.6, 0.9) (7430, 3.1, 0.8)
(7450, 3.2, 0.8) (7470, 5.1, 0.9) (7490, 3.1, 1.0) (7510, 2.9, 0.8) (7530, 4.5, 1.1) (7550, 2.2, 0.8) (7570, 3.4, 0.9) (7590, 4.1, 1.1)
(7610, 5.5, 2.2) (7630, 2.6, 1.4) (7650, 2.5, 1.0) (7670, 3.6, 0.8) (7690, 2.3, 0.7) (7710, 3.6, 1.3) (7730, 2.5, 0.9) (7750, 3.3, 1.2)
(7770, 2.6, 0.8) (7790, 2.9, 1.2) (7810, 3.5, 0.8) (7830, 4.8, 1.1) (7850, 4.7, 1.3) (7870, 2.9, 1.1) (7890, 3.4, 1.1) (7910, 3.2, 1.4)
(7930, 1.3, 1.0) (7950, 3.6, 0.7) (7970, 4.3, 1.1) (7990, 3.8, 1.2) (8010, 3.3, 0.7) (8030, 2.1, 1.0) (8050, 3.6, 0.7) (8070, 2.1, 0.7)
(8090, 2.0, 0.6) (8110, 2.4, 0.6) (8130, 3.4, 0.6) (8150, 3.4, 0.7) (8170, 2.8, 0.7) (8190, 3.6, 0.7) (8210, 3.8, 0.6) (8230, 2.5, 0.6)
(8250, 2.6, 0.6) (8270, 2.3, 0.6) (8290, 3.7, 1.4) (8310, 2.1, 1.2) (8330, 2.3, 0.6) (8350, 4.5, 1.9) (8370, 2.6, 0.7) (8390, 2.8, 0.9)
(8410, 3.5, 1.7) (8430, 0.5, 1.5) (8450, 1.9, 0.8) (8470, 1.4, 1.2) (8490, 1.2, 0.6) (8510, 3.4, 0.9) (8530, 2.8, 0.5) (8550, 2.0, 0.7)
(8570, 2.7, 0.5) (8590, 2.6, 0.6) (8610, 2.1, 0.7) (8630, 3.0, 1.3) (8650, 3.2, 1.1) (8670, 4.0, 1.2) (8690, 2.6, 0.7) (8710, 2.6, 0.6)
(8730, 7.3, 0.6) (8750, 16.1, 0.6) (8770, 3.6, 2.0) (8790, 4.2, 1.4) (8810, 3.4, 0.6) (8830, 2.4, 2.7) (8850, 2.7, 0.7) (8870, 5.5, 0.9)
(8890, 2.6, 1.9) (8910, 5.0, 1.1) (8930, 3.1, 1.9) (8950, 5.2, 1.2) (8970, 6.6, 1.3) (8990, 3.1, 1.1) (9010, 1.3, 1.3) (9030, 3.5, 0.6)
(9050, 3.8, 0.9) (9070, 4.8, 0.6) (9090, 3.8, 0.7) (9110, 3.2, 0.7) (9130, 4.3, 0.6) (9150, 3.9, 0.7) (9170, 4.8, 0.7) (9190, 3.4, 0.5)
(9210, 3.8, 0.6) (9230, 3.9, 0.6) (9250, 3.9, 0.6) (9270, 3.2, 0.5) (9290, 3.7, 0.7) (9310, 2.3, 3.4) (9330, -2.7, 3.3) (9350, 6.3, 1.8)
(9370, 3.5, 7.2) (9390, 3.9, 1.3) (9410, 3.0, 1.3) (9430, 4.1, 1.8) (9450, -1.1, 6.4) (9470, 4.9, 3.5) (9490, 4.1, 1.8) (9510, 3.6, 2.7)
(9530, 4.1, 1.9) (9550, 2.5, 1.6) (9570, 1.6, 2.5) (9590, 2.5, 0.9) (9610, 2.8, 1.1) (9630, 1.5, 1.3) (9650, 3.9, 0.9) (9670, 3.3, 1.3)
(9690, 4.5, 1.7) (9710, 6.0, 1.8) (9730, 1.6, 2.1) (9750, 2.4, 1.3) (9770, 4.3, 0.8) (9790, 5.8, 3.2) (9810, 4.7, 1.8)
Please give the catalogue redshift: 1.34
